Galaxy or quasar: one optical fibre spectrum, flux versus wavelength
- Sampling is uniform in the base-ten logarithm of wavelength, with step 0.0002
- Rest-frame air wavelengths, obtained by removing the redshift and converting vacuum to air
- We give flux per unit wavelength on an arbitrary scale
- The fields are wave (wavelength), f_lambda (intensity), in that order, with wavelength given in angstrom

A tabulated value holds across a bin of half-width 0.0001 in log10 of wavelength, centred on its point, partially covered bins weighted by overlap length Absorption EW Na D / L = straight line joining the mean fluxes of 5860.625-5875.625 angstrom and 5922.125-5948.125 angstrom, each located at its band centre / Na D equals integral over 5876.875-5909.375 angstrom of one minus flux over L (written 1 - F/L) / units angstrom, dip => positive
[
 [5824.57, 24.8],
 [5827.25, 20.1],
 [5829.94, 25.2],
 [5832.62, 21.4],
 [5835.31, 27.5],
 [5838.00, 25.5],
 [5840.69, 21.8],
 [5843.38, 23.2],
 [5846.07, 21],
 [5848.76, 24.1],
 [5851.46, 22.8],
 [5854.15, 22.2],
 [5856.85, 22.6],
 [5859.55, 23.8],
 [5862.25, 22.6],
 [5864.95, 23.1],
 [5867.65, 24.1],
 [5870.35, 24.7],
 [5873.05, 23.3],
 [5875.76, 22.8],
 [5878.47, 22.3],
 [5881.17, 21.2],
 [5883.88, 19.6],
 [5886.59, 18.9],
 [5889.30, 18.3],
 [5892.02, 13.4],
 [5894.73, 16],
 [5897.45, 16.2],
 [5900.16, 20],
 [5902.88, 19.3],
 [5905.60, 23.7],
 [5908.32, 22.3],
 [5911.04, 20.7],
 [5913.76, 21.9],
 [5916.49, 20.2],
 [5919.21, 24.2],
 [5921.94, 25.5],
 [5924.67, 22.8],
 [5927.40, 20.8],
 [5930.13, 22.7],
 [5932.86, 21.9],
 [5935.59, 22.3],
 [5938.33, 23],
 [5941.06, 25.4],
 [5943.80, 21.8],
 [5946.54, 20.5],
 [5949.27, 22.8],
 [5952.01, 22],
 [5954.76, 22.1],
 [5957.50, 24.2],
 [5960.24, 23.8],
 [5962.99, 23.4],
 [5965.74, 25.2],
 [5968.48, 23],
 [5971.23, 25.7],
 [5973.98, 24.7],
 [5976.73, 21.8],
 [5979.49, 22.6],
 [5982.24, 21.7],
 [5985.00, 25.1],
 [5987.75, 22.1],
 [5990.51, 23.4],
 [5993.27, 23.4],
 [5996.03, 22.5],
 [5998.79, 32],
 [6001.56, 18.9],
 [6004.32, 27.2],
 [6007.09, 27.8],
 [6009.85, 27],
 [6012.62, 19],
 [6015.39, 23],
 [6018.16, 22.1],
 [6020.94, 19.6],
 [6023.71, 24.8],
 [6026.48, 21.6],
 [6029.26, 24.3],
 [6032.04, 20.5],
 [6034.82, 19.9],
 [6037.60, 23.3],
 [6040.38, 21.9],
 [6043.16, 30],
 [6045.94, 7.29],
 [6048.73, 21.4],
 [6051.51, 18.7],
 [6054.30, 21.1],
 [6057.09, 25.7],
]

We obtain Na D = 5.4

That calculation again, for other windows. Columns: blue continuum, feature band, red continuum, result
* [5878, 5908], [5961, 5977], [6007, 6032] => -2.1 angstrom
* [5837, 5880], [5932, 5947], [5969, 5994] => 0.4 angstrom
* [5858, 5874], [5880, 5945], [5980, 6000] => 7.9 angstrom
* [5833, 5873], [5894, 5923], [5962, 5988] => 3.1 angstrom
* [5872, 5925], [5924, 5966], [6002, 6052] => -3.1 angstrom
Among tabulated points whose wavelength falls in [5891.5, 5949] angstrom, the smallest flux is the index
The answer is 13.4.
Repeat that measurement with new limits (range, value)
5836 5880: 21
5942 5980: 20.5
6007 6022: 19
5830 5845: 21.4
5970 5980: 21.8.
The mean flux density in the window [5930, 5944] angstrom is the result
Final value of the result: 23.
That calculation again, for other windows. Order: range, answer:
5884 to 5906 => 18.1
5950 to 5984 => 23.4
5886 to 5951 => 21.1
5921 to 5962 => 22.8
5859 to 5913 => 20.8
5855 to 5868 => 23.1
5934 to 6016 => 23.6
